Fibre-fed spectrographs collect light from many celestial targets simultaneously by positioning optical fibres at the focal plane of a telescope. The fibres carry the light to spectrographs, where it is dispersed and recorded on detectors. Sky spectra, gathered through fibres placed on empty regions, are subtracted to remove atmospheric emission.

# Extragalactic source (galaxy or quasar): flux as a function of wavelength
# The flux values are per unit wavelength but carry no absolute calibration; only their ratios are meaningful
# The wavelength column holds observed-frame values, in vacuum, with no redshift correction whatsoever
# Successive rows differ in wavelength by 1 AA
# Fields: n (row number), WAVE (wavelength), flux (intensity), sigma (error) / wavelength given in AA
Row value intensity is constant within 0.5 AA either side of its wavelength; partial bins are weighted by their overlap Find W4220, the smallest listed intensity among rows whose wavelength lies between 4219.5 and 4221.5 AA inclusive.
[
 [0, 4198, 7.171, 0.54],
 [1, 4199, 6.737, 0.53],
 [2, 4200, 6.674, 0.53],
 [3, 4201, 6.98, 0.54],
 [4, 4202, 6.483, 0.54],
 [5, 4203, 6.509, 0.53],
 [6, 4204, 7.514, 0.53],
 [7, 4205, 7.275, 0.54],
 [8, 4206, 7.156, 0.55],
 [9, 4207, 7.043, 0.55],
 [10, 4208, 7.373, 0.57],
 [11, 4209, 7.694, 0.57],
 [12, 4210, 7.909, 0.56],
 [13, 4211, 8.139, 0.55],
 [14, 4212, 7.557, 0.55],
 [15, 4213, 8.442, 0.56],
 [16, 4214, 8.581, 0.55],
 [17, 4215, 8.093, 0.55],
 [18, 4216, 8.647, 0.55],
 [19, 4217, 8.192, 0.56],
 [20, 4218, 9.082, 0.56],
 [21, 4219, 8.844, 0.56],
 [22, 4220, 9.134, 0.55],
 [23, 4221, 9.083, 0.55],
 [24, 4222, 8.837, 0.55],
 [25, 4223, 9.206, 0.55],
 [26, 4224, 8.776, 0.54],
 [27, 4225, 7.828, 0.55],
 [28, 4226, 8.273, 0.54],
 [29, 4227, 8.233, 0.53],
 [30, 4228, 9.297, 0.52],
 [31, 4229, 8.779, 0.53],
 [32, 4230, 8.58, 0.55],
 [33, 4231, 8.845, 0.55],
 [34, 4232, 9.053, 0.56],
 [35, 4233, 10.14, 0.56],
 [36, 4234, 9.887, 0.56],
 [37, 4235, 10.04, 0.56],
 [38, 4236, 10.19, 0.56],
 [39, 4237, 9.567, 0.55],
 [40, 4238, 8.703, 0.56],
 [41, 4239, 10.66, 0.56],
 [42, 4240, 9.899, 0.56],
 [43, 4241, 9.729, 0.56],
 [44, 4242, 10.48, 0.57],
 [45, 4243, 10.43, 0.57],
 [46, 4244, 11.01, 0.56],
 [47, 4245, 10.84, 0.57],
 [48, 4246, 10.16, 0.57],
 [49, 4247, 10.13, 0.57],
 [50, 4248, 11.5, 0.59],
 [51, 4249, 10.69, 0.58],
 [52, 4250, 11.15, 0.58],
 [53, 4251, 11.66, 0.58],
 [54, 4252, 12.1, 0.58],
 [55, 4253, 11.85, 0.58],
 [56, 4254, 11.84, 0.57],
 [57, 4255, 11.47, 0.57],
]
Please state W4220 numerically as 9.083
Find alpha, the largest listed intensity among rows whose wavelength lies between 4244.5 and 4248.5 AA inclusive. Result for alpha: 11.5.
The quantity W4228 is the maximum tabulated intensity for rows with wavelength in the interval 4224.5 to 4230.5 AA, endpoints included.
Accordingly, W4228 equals 9.297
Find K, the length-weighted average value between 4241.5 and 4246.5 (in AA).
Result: 10.6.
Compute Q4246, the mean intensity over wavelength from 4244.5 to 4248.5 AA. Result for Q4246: 10.7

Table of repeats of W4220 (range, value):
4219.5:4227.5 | 7.828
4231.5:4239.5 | 8.703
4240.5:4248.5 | 9.729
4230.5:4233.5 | 8.845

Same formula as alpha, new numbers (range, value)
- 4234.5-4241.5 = 10.66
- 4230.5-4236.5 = 10.19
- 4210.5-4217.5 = 8.647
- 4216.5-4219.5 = 9.082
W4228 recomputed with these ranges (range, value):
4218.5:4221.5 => 9.134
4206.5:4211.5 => 8.139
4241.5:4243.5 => 10.48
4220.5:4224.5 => 9.206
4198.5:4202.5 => 6.98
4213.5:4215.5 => 8.581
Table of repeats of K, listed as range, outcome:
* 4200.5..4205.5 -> 6.95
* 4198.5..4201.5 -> 6.8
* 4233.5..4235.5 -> 9.96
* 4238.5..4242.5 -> 10.2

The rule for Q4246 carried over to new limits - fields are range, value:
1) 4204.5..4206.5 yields 7.22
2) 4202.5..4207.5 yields 7.1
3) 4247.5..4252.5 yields 11.4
